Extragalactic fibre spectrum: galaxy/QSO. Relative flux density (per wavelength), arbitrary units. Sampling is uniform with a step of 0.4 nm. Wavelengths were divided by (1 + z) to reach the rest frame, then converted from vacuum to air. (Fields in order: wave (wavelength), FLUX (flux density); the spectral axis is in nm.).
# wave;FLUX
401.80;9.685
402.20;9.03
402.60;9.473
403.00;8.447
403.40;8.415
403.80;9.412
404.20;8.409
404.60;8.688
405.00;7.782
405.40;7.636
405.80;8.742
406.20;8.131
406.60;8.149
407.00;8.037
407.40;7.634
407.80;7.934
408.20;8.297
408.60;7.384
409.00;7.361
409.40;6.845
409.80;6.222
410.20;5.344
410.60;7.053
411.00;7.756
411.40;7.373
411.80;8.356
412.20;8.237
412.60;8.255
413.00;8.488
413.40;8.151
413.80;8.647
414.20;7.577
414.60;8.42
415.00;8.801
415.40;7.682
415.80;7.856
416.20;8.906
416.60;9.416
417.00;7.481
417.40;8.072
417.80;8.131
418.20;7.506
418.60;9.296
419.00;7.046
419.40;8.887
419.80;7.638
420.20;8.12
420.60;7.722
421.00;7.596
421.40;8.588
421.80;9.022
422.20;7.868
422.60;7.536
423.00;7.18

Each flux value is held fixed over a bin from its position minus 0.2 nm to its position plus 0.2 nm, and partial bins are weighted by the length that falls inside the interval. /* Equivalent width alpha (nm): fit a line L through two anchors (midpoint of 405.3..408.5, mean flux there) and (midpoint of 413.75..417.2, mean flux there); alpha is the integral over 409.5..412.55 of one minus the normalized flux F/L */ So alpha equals 0.352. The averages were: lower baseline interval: 8.06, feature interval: 7.23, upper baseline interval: 8.29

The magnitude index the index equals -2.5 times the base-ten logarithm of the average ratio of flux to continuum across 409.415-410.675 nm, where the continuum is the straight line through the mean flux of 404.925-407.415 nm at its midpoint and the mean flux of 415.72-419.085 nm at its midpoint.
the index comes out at 0.29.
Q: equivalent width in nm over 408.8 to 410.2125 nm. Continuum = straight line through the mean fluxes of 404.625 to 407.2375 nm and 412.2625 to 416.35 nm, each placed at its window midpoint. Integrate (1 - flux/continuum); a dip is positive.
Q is 0.27 nm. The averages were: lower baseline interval 8.11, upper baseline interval 8.27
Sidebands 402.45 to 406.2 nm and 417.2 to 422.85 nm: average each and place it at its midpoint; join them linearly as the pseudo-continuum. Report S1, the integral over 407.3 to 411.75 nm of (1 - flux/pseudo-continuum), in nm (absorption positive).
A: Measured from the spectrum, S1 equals 0.61 nm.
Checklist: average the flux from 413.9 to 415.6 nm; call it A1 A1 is 8.15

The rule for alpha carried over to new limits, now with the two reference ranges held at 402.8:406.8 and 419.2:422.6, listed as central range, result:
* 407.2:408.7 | 0.09 nm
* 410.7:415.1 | 0.06 nm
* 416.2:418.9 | -0.04 nm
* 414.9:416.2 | 0.01 nm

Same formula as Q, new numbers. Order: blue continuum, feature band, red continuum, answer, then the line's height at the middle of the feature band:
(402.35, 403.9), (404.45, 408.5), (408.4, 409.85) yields -0.12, 7.86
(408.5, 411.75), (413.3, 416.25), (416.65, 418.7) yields -0.21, 7.69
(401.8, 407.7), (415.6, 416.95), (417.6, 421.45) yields -0.08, 8.13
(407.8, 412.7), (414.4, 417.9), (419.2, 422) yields -0.20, 7.86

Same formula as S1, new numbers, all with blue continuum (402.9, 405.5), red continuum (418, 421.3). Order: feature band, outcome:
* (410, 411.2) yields 0.222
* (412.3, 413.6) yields -0.018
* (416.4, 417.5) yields -0.038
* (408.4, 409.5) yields 0.141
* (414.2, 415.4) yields -0.023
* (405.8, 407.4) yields 0.045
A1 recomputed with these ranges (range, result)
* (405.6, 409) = 8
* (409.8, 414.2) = 7.69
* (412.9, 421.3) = 8.16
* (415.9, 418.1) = 8.34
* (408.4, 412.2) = 7.14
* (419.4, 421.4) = 7.96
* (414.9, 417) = 8.42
